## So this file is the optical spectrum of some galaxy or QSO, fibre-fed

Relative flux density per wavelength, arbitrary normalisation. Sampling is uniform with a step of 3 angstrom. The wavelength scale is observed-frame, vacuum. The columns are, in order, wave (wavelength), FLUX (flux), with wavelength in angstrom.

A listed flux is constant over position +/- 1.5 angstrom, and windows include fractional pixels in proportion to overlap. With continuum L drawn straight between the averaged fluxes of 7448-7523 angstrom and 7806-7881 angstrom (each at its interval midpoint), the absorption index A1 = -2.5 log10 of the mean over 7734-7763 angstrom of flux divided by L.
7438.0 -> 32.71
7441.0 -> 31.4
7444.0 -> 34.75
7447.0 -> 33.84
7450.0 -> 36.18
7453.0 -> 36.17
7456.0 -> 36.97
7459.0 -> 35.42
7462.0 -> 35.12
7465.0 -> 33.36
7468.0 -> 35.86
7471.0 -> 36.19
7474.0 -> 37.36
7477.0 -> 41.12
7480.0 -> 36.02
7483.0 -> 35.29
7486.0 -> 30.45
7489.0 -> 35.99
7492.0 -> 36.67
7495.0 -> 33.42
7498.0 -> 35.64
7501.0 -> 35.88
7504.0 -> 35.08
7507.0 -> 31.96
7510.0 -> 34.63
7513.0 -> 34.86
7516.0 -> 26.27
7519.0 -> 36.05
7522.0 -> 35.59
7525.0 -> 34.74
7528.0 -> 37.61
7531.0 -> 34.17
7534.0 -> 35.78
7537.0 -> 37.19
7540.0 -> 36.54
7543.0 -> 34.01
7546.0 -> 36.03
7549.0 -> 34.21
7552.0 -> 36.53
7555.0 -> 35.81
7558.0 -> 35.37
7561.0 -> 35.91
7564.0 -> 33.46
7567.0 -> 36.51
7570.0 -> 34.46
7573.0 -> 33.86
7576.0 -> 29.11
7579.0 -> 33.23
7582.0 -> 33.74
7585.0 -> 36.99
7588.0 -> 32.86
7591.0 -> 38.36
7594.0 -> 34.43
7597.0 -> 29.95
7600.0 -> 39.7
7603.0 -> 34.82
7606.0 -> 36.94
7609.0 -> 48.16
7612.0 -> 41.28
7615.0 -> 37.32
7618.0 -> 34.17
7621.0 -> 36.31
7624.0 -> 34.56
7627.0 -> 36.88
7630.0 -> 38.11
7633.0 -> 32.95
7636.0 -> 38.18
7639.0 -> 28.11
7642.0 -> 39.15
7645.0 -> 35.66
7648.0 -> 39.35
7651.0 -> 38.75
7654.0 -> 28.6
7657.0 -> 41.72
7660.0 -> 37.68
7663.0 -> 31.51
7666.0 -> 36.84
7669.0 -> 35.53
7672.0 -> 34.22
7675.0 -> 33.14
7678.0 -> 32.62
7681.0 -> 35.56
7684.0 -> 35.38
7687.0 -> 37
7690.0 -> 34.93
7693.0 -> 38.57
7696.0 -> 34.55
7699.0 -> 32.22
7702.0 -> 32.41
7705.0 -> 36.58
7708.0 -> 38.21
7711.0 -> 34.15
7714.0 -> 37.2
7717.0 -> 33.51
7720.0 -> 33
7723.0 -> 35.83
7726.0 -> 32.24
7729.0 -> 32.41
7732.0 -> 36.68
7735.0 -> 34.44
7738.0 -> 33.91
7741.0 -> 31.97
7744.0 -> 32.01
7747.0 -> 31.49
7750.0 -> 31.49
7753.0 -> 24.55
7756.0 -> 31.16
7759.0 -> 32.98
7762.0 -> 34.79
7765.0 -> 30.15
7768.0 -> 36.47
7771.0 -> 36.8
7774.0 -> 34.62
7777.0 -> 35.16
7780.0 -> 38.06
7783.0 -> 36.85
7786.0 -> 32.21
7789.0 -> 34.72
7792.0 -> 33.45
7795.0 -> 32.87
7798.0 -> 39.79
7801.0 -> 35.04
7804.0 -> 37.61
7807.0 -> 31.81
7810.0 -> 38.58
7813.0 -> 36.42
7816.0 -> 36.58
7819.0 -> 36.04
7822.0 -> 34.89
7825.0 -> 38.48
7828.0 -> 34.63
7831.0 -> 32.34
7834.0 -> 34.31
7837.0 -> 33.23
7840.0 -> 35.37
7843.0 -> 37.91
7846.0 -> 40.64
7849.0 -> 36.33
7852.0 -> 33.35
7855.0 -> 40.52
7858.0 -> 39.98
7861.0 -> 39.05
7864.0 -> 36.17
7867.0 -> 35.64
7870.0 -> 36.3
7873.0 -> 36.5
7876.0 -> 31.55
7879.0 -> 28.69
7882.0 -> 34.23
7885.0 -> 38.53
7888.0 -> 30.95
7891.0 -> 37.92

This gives 0.12 mag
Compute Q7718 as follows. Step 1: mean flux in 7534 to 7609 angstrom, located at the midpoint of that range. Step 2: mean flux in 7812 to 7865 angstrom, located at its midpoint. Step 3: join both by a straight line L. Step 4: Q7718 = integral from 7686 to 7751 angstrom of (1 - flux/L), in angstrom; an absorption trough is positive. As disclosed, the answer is 2.9 angstrom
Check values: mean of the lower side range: 35.3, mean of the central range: 34.3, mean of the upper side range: 36.5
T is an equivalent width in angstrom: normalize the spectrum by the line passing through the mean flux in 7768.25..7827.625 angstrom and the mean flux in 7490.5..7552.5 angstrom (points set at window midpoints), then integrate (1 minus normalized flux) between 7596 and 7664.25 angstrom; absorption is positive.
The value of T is -2.6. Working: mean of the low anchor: 34.9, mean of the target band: 36.6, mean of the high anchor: 35.8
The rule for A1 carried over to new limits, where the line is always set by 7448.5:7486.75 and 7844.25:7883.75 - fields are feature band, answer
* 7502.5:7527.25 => 0.068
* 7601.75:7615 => -0.117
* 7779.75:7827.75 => 0.010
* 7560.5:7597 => 0.055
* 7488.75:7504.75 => 0.015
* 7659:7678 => 0.044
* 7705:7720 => 0.014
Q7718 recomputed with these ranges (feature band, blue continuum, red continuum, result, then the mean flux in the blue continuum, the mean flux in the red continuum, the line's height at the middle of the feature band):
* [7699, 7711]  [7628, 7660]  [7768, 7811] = 0.3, 36.1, 35.5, 35.9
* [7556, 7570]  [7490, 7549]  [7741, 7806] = -0.2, 34.8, 33.9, 34.7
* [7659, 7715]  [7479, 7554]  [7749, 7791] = -1.9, 34.8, 33.6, 34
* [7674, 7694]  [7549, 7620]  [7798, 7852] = 0.3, 35.8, 35.9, 35.8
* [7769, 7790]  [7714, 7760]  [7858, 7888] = -1.3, 32.7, 35.2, 33.5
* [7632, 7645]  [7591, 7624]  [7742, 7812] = 0.7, 37.2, 34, 36.6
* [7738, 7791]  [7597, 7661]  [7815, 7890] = 4.2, 36.9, 35.7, 36.2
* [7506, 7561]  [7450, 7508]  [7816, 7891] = 1.0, 35.5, 35.7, 35.5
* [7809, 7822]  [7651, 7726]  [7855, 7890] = -0.5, 35.1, 35.5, 35.4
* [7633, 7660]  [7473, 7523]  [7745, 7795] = -1.6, 34.8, 33.4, 34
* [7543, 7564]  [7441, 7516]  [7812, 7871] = 0.0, 35.1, 36.4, 35.4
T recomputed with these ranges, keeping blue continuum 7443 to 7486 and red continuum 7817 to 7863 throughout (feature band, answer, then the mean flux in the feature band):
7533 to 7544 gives -0.01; 36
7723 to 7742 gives 1.28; 33.8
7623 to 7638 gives 0.07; 35.9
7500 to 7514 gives 0.57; 34.4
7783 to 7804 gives 0.77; 35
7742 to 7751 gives 1.14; 31.7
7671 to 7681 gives 0.71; 33.6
